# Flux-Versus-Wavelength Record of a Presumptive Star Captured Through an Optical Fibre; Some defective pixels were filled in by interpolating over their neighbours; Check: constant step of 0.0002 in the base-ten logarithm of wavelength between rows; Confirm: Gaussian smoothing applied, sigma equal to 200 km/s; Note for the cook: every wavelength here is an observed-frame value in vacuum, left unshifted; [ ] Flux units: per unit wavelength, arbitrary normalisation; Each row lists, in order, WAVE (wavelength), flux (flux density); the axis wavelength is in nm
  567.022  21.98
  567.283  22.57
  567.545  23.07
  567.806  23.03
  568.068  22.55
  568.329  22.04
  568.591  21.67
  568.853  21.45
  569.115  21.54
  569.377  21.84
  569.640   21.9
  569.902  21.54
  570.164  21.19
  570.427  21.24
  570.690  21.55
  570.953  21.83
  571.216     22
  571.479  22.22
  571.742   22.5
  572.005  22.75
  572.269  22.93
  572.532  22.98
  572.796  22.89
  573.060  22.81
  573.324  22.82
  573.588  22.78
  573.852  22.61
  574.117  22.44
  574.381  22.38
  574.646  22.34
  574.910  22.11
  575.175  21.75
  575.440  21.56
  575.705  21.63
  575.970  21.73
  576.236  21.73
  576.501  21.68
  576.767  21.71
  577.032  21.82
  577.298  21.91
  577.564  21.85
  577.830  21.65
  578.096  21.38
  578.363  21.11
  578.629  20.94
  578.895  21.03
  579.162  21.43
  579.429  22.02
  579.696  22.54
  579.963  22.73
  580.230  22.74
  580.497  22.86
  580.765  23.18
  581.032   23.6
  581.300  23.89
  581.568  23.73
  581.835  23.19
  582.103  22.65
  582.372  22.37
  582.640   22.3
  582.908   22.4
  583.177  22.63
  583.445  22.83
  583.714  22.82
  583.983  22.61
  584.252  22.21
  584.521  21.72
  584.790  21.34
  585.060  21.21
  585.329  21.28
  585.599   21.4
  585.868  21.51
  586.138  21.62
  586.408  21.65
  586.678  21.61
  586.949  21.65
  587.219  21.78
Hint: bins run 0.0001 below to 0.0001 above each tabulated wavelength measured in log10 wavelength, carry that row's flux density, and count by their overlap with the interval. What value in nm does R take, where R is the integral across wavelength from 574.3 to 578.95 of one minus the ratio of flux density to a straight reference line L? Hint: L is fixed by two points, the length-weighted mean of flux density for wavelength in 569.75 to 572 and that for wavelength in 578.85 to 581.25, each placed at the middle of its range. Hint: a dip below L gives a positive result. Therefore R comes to 0.12 nm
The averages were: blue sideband 21.8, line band 21.7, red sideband 22.6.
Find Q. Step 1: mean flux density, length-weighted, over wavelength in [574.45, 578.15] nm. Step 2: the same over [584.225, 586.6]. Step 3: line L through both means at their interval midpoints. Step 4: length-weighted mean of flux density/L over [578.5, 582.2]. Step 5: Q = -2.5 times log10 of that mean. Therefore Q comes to -0.05 mag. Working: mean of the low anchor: 21.8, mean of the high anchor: 21.5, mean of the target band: 22.6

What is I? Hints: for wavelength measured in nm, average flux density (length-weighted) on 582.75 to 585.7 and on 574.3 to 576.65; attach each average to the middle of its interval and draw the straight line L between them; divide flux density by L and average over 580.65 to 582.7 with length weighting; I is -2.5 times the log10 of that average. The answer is -0.06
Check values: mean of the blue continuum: 21.9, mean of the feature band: 23.1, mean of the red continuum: 22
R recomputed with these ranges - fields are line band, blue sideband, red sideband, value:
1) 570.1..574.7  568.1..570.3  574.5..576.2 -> -0.126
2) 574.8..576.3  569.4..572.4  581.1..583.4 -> 0.041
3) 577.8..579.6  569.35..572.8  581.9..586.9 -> 0.054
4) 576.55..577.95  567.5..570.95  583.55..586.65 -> 0.002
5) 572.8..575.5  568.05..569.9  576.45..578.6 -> -0.091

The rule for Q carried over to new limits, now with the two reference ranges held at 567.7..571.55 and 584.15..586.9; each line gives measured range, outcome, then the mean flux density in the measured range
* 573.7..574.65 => -0.03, 22.5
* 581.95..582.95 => -0.04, 22.4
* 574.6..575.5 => -0.01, 21.9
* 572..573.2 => -0.05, 22.9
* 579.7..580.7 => -0.06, 22.8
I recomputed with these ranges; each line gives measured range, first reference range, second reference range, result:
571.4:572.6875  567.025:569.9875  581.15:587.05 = -0.028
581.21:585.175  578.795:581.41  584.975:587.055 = -0.024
